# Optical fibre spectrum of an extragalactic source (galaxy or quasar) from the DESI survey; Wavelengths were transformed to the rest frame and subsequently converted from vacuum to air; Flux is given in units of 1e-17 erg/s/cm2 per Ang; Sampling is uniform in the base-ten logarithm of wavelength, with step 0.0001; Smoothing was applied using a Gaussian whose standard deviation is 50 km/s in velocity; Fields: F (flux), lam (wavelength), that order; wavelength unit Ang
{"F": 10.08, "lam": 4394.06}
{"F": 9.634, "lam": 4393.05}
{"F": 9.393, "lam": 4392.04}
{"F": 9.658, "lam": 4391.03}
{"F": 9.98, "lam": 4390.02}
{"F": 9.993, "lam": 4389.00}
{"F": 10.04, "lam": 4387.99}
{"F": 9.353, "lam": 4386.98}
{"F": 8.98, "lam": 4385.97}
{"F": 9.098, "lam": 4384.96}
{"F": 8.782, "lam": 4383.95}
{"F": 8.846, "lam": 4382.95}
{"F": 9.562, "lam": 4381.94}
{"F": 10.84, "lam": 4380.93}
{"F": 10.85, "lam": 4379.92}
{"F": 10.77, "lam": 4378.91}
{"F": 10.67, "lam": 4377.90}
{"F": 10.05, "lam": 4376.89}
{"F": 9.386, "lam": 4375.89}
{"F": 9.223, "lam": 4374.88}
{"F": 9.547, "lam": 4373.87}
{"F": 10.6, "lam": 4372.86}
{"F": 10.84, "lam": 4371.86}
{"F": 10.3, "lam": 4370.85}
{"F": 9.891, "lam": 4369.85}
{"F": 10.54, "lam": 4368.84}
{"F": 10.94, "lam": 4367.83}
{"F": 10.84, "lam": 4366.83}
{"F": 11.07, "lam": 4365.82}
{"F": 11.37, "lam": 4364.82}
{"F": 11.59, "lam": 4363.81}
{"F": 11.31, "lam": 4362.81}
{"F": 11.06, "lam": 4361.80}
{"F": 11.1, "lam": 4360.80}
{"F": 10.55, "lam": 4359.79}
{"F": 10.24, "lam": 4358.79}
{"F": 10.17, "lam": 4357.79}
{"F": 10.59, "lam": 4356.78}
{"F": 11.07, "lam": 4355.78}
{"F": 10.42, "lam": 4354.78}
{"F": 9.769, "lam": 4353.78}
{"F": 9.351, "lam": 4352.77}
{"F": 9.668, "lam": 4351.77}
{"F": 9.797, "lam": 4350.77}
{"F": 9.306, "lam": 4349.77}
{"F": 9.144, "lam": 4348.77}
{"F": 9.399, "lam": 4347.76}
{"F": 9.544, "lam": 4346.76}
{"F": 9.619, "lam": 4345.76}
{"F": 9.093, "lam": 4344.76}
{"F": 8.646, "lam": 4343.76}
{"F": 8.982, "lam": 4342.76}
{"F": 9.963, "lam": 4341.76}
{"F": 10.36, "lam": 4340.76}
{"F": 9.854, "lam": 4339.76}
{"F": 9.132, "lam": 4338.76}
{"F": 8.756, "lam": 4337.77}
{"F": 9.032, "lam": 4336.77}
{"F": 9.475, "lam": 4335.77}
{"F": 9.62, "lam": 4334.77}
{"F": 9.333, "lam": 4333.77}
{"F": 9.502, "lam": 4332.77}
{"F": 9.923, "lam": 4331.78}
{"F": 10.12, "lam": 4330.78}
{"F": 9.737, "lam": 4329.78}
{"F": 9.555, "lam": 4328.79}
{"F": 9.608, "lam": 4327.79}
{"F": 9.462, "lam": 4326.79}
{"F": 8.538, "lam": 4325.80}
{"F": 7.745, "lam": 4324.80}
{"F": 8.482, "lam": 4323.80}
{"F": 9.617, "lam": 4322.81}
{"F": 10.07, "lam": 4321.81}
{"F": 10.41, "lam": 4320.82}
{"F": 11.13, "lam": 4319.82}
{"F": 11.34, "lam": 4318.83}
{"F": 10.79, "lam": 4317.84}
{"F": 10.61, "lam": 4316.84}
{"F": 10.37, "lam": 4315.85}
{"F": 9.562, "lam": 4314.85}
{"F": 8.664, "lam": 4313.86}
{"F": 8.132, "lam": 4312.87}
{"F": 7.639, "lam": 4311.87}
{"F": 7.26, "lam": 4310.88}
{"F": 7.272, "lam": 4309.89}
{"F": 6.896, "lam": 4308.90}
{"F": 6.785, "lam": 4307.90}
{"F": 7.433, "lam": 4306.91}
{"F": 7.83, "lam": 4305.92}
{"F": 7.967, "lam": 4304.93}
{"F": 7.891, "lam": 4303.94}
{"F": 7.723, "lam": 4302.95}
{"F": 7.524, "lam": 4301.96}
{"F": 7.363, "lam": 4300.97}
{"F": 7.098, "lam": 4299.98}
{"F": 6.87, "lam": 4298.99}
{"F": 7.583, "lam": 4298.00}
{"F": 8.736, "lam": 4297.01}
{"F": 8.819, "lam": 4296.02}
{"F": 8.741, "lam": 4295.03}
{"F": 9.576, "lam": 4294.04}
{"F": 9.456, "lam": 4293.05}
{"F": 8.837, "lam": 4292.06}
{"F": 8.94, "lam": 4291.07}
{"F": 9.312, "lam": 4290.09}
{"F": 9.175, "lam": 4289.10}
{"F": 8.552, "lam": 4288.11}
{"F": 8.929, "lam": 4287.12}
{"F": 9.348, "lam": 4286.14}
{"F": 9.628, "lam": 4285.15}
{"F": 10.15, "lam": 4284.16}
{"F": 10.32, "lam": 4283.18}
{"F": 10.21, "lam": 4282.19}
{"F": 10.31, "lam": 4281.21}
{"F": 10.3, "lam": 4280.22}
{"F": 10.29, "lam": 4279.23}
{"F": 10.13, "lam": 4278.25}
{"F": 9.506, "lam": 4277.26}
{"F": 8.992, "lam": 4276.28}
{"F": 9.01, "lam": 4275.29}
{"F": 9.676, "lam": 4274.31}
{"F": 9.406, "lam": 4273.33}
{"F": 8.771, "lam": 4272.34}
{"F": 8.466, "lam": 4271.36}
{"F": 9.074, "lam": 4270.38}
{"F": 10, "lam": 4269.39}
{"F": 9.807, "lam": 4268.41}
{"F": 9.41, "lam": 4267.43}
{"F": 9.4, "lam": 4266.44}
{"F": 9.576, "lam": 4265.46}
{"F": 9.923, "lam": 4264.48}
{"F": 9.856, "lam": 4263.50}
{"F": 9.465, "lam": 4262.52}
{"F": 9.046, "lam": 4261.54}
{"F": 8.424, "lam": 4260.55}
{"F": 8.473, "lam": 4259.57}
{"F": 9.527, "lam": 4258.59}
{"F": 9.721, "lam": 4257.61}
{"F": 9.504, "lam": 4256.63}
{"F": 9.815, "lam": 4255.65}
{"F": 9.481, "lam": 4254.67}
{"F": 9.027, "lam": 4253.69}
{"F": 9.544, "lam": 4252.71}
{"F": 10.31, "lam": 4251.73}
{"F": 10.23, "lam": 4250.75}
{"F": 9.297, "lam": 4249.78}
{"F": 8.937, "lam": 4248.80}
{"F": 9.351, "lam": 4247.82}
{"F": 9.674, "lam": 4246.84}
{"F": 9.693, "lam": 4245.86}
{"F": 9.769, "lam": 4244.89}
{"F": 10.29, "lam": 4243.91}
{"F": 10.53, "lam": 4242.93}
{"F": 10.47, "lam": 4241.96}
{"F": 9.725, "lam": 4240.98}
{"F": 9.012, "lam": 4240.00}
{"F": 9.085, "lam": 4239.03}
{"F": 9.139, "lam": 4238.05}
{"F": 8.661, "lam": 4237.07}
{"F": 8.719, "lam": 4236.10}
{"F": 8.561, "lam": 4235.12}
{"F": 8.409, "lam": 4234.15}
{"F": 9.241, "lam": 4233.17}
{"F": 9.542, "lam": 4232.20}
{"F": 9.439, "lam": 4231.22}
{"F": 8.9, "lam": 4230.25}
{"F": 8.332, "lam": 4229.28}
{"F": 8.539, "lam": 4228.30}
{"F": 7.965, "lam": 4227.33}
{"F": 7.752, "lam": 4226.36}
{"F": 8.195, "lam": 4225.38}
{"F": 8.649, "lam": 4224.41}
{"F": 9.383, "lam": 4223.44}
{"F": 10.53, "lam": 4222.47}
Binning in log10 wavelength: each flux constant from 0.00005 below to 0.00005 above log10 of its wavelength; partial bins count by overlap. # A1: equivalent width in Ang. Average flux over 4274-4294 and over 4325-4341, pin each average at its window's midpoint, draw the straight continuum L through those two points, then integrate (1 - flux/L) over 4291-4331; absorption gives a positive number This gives 3.2 Ang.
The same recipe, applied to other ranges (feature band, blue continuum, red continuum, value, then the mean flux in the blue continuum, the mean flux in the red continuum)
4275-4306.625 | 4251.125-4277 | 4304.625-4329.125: 0.9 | 9.38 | 8.93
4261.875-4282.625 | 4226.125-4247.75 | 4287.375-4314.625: -2.5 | 9.18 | 8.1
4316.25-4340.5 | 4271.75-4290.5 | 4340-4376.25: 0.6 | 9.57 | 10.1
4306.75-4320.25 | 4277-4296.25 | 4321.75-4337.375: 0.8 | 9.53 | 9.33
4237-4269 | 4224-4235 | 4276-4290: -1.5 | 8.63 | 9.7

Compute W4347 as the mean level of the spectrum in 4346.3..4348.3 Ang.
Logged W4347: 9.43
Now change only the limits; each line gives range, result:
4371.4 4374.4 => 10.3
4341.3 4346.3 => 9.26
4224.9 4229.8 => 8.16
